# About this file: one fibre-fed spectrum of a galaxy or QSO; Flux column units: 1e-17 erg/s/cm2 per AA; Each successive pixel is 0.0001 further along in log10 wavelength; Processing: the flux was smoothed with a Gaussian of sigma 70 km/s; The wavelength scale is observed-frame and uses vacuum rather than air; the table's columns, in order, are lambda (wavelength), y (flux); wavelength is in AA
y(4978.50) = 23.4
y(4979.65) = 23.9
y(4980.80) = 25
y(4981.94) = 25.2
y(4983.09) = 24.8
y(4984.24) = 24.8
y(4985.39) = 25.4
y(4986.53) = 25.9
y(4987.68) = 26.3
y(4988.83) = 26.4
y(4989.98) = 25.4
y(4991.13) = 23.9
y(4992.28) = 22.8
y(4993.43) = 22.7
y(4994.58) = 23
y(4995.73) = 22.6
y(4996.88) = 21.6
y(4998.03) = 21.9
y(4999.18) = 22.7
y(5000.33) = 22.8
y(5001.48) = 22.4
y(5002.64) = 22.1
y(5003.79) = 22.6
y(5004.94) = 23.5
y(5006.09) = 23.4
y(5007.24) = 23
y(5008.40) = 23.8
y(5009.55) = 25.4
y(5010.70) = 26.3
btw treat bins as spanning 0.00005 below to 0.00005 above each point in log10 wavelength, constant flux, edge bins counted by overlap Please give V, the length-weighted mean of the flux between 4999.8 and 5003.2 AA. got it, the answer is 22.4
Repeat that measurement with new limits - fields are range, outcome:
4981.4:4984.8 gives 24.9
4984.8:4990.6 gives 25.9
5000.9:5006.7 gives 22.8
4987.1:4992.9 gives 24.9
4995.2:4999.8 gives 22.2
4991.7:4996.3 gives 22.8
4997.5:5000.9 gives 22.5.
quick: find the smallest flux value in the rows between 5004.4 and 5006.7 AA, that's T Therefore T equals 23.4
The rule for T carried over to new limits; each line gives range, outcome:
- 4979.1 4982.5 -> 23.9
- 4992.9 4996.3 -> 22.6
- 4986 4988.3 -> 25.9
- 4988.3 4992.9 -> 22.8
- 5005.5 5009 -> 23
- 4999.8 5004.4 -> 22.1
